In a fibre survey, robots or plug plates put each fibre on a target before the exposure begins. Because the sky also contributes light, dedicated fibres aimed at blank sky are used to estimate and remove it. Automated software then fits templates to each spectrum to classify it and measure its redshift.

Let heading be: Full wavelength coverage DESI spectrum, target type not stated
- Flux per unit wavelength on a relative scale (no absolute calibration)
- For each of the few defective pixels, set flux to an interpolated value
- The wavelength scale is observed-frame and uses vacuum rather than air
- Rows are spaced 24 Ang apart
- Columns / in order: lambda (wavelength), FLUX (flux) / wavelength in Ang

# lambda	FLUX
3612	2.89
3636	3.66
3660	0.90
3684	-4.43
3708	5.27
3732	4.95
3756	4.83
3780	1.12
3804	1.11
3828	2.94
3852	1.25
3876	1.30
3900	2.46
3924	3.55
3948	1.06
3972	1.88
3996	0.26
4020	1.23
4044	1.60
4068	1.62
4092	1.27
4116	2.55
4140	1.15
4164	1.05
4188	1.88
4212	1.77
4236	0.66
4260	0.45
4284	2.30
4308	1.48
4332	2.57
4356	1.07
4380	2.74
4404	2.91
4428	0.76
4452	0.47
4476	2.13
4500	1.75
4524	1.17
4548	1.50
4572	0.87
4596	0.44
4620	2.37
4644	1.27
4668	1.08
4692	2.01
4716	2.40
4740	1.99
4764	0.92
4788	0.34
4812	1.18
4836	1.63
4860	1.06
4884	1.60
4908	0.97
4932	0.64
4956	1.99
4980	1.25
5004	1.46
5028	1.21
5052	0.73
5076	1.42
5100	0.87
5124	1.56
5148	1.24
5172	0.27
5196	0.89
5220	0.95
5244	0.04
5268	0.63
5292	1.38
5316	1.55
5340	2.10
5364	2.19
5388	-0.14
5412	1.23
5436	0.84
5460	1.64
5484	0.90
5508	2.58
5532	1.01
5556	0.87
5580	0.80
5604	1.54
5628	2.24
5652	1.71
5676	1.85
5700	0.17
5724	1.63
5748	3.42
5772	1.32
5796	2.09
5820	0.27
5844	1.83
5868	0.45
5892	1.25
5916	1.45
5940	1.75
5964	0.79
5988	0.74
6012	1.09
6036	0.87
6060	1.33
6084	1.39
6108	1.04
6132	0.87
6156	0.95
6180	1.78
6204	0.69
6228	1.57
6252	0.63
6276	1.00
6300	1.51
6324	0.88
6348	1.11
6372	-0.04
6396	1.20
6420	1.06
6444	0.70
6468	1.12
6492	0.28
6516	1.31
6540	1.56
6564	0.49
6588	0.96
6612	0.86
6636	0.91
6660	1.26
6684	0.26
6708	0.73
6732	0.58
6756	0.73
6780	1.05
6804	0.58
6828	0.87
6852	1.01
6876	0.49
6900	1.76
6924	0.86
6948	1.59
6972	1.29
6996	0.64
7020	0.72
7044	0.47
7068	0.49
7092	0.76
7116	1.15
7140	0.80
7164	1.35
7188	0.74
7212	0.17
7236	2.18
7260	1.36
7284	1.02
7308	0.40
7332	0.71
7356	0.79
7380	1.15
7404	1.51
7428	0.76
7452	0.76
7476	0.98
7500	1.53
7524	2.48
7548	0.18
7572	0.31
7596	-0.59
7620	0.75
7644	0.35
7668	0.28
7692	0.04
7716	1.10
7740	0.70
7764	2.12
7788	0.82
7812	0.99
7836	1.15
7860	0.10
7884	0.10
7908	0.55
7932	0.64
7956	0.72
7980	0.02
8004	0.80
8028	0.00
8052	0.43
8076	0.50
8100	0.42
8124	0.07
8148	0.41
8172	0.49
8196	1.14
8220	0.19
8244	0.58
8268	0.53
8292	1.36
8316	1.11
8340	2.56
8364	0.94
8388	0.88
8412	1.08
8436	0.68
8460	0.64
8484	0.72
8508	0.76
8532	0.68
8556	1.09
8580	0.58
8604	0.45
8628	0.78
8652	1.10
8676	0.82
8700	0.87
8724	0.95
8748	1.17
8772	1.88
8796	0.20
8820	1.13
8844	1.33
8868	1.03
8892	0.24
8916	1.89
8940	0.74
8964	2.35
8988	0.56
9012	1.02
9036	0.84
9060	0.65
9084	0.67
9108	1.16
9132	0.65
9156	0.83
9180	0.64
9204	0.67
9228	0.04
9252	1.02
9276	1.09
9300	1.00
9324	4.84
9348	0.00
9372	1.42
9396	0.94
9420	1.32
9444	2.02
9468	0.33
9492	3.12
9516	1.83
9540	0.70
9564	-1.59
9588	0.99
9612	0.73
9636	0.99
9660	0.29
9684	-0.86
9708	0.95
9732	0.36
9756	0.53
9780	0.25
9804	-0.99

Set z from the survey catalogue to 0.147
